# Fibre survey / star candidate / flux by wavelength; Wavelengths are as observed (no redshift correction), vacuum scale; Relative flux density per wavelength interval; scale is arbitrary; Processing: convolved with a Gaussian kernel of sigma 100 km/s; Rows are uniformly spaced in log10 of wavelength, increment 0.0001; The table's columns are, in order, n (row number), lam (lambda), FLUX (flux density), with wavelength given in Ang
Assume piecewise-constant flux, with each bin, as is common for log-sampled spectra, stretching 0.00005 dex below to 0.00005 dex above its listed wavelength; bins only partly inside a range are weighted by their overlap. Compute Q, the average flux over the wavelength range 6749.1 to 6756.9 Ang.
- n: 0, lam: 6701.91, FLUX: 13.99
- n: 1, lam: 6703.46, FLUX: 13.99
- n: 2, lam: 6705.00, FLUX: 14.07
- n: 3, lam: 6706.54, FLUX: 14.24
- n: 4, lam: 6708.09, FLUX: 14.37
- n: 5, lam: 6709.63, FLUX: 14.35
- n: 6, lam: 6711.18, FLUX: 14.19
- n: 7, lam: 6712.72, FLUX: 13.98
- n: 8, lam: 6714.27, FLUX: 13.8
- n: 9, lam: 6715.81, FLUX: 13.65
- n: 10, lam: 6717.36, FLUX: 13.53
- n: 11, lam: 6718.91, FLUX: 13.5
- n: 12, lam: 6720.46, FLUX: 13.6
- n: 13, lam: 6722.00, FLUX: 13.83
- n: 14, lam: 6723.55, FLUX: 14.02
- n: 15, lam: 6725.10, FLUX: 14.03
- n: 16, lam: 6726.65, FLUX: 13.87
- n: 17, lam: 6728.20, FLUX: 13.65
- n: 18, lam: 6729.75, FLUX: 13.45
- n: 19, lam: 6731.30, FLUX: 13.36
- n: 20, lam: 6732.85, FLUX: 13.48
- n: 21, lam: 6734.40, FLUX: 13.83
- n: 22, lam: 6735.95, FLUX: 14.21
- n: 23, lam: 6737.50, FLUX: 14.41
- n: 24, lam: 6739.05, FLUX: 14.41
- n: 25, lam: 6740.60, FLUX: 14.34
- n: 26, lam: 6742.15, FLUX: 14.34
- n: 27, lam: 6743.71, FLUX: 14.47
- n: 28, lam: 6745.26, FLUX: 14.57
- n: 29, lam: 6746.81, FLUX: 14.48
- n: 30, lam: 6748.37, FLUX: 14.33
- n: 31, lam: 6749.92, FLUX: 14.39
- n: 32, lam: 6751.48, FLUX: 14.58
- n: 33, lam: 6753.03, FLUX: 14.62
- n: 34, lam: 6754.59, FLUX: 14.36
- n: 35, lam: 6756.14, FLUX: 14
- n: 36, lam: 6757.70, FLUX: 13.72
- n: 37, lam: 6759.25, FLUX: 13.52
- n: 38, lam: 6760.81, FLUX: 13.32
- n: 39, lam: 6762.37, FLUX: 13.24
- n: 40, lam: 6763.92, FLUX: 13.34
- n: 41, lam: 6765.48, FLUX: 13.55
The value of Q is 14.4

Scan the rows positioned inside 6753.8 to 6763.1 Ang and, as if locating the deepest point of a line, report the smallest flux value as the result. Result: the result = 13.24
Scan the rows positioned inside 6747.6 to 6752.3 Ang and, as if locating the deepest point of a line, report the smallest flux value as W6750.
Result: 14.33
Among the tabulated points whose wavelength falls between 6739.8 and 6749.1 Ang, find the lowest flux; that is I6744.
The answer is 14.33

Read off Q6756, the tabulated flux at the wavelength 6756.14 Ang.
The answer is 14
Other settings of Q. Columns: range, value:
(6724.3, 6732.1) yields 13.7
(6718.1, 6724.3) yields 13.7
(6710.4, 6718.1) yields 13.8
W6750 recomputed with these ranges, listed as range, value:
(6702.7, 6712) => 13.99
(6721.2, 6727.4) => 13.83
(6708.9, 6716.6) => 13.65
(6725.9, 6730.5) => 13.45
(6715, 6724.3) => 13.5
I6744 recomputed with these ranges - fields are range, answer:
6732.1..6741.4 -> 13.48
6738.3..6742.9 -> 14.34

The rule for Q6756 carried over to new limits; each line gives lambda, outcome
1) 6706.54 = 14.24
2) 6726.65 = 13.87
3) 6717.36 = 13.53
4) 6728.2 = 13.65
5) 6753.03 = 14.62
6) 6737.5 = 14.41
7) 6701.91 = 13.99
